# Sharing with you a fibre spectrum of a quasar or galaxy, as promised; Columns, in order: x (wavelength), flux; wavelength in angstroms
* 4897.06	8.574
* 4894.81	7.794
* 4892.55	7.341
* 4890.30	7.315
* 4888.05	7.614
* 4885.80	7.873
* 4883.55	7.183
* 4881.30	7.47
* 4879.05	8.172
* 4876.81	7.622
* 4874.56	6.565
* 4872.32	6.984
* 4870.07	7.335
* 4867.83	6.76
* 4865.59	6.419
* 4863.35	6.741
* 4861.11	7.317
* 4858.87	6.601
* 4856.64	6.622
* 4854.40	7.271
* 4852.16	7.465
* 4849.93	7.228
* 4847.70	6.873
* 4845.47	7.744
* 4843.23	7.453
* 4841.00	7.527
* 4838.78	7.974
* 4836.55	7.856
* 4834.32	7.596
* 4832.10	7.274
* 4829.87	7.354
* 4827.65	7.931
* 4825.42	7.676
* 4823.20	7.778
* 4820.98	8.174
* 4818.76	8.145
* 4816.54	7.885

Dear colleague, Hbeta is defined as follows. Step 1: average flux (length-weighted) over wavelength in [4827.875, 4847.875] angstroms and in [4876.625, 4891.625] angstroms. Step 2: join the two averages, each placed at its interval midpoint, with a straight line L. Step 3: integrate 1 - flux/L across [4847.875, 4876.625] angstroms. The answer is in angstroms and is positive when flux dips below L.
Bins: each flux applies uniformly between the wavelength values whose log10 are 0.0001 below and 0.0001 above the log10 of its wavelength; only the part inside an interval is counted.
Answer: 2.4 angstroms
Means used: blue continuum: 7.57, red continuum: 7.61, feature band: 6.96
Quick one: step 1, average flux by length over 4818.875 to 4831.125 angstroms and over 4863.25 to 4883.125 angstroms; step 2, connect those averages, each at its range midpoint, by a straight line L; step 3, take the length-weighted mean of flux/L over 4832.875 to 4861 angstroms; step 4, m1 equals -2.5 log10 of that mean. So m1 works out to 0.02 mag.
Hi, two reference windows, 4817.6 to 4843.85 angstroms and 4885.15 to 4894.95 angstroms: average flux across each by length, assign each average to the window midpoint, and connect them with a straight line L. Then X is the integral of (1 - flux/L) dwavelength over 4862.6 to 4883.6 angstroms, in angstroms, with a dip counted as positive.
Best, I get 1.3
